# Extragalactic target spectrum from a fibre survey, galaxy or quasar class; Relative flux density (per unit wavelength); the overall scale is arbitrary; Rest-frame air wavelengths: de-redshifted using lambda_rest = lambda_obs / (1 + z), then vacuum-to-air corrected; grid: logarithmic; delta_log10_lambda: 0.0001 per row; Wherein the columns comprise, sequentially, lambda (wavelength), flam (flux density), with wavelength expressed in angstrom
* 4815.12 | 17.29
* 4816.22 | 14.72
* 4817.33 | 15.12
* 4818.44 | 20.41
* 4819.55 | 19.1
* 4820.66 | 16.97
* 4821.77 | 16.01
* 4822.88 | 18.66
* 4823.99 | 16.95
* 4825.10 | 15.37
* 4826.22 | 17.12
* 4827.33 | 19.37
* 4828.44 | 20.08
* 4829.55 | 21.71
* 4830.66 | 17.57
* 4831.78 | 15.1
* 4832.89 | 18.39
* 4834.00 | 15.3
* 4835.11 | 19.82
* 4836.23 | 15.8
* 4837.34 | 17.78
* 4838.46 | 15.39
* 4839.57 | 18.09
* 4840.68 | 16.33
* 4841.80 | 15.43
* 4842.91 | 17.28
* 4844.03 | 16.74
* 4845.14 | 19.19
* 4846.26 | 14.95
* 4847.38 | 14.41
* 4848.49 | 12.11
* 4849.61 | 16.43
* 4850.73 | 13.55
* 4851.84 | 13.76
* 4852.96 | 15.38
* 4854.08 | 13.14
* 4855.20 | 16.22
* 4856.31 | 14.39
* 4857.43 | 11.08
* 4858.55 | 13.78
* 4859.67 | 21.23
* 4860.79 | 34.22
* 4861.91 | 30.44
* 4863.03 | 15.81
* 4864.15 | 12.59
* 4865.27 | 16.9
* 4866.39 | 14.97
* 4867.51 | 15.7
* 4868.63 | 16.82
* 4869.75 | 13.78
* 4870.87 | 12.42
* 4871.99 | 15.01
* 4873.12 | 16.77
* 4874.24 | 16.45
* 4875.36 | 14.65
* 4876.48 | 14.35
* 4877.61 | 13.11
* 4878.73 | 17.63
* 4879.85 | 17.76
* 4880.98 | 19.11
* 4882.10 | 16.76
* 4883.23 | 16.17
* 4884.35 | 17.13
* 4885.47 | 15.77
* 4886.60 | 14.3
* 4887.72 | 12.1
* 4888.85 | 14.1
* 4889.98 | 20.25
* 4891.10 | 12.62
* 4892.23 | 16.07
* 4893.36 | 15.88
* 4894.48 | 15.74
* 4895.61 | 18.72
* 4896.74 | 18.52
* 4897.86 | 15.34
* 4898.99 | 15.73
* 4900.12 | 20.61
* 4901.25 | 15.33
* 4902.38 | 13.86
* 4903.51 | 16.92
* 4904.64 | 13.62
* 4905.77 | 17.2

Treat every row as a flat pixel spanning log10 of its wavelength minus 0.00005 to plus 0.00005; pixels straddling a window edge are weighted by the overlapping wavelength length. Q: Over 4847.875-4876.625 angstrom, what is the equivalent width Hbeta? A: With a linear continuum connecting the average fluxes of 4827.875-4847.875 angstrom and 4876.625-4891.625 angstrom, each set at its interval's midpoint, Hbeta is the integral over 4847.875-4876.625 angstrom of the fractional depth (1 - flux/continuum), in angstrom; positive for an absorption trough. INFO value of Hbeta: 0.4 angstrom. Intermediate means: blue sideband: 17.2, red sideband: 15.9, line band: 16.3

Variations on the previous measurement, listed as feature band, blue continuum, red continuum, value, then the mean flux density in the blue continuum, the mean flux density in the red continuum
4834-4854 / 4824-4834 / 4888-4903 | 1.8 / 17.9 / 16.3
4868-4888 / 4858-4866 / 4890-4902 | 3.3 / 20.6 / 16.6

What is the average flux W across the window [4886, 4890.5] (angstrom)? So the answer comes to 15.1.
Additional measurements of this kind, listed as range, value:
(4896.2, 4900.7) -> 17.5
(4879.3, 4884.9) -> 17.4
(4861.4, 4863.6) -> 22.9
